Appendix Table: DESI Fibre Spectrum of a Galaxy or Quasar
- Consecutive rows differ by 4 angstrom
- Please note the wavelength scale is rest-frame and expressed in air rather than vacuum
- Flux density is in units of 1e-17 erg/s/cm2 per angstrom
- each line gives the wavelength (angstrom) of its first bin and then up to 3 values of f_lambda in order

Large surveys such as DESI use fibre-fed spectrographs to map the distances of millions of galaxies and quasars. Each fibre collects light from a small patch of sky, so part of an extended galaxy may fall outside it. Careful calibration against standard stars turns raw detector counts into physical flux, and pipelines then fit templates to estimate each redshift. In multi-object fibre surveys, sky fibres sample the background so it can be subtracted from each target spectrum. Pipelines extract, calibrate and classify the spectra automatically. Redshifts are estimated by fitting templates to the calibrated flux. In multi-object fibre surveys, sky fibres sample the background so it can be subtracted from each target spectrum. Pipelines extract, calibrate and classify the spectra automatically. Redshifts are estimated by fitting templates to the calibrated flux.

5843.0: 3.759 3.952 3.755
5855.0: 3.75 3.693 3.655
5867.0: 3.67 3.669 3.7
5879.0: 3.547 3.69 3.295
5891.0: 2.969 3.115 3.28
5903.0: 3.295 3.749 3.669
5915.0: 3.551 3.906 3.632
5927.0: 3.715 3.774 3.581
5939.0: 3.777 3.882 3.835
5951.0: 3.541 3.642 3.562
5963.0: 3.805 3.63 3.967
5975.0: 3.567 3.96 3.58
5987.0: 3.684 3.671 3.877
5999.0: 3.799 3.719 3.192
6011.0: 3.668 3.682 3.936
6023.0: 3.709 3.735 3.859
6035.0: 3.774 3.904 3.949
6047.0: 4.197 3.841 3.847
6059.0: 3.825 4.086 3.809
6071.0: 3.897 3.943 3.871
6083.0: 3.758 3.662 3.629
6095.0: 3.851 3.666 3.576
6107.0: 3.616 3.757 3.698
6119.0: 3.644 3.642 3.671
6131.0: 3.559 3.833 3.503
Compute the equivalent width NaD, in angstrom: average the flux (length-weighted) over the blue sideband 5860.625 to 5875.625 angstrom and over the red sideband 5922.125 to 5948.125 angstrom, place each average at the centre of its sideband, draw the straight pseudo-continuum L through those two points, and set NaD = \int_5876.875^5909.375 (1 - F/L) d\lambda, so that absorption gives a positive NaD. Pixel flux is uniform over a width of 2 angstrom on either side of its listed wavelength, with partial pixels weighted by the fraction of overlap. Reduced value 2.9 angstrom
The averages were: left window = 3.67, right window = 3.74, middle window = 3.37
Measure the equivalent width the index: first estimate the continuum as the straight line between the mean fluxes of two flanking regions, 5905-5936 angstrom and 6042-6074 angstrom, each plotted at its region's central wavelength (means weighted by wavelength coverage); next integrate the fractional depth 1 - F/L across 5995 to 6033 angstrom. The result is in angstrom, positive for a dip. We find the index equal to 1.5 angstrom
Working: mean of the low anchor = 3.7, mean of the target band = 3.71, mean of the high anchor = 3.93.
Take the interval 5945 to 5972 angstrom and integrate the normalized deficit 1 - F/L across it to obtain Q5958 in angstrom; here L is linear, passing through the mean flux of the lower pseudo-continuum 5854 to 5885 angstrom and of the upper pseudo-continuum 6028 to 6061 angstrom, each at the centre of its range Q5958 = 0.6 angstrom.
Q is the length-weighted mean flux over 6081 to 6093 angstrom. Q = 3.68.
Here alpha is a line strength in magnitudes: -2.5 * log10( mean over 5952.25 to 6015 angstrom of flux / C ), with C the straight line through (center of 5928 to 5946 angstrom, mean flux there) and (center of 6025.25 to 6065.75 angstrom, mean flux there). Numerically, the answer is 0.04 mag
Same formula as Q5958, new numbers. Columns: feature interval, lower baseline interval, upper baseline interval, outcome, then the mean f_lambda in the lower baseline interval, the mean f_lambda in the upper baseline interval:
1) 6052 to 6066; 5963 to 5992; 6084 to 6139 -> -0.8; 3.73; 3.67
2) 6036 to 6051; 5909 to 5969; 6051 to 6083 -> -0.5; 3.7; 3.88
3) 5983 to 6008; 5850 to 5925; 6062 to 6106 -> 0.1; 3.55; 3.78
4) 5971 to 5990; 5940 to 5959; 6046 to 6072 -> 0.2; 3.71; 3.92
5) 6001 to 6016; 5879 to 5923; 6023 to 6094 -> 0.7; 3.46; 3.85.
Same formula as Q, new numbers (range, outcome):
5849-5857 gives 3.75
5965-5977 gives 3.72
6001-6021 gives 3.64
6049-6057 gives 3.84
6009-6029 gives 3.75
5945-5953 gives 3.69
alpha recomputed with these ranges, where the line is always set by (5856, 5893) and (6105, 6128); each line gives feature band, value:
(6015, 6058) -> -0.068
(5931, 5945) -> -0.050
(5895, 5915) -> 0.031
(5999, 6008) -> 0.016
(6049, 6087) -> -0.063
